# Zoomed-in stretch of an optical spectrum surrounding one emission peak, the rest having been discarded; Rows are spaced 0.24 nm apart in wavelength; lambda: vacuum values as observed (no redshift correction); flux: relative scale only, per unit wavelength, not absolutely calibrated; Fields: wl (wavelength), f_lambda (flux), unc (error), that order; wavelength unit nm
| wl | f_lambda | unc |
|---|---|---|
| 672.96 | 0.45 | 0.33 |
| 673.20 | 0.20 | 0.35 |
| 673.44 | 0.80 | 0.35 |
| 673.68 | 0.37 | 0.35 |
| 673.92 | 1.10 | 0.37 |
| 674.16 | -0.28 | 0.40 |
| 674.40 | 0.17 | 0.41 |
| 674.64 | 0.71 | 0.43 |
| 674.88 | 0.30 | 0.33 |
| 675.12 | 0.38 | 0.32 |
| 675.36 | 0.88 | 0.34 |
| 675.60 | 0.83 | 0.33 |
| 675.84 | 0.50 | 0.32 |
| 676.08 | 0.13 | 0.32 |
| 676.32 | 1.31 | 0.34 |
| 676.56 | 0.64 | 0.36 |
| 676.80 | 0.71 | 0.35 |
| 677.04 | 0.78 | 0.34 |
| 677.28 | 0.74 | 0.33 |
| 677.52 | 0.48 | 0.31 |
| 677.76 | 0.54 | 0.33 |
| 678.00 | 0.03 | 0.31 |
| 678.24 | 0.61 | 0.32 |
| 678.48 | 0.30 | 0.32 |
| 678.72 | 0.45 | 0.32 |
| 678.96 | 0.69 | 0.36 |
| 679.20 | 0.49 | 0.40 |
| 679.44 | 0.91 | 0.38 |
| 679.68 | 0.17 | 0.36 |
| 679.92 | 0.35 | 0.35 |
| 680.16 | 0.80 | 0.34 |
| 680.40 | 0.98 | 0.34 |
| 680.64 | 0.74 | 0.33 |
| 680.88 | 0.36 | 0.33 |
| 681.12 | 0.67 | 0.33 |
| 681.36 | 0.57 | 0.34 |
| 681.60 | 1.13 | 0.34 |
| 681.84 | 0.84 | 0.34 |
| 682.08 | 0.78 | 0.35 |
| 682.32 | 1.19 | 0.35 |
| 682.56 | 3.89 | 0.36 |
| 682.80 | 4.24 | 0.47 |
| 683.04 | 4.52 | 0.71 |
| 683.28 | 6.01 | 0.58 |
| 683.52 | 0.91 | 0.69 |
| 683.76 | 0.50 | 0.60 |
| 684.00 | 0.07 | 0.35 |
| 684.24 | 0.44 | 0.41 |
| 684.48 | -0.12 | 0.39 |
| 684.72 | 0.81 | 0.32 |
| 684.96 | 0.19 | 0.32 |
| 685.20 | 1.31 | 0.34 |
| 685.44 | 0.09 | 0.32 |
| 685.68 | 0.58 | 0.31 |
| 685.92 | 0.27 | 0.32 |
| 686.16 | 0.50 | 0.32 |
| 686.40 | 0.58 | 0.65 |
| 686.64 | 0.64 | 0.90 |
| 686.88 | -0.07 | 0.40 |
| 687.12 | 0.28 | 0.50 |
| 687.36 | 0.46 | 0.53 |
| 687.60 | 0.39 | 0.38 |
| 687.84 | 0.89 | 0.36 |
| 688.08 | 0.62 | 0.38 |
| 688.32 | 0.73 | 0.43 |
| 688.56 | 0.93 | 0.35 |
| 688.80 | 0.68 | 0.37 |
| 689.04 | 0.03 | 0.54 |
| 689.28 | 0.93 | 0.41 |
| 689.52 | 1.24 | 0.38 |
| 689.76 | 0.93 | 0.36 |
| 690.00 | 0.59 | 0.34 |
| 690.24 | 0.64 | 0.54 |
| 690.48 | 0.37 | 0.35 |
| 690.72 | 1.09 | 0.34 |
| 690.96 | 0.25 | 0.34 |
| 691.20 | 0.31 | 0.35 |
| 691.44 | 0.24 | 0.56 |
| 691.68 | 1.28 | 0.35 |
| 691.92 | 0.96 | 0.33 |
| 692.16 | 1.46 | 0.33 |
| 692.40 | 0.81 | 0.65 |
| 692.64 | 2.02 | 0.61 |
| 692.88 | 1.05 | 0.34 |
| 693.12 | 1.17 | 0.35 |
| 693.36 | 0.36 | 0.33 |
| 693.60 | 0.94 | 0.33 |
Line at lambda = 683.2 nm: [O II] 3727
